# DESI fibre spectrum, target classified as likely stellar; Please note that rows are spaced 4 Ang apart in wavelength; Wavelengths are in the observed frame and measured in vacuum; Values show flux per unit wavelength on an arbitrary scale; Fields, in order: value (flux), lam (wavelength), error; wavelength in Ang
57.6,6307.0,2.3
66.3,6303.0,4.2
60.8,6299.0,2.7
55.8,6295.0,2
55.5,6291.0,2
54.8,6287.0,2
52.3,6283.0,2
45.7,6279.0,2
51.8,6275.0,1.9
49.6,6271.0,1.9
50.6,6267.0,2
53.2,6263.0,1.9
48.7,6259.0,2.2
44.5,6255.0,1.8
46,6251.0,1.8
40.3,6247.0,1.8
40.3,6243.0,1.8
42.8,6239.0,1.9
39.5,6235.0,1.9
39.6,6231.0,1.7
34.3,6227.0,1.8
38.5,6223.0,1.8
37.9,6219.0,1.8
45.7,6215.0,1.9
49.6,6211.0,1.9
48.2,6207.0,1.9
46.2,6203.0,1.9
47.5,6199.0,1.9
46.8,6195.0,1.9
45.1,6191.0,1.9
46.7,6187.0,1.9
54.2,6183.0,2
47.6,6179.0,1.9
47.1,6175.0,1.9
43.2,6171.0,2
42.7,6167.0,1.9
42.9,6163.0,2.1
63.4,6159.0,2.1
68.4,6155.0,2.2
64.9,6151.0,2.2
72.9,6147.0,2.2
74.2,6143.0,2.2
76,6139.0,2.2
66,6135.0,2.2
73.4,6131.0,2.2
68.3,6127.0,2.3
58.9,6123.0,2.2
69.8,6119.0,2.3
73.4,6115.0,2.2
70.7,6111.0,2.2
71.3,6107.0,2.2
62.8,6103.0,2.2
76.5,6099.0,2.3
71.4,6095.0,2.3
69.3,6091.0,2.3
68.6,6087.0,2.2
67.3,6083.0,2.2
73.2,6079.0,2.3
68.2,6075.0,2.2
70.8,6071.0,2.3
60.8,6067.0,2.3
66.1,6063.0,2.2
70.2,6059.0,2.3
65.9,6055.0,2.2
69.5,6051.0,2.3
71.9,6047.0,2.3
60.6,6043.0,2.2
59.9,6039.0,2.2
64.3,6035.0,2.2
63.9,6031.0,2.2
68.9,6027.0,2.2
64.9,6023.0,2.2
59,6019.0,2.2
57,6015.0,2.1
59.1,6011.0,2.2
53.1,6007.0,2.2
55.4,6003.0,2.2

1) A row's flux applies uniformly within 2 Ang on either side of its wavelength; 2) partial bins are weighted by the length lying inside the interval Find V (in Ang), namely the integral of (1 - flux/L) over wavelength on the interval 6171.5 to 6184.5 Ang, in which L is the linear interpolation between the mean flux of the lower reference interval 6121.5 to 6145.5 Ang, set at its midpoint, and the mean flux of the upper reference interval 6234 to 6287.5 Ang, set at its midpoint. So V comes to 2.7 Ang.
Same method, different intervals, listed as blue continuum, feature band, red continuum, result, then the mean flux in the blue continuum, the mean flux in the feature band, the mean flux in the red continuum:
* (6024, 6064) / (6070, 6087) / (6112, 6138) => -0.6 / 66.1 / 69.7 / 68.7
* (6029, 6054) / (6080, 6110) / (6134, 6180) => -3.6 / 65.1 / 69.8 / 59.2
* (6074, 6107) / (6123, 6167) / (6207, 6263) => -4.3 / 69.8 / 65.6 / 42.7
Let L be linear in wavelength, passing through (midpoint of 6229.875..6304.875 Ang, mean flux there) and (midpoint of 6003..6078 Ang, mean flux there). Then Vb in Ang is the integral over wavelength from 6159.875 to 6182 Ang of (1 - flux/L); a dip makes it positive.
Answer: 3.8 Ang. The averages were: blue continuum 64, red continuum 49.5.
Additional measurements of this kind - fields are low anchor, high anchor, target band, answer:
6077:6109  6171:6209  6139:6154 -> -3.5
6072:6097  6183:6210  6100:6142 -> -4.7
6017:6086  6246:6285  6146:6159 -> -2.2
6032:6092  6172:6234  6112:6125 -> -2.1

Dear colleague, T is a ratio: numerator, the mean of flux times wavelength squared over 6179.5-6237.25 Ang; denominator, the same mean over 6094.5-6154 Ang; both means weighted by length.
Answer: 0.7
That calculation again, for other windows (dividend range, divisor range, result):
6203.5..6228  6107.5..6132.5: 0.64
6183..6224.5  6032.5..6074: 0.73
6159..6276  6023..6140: 0.70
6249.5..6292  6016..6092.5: 0.81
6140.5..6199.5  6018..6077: 0.86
